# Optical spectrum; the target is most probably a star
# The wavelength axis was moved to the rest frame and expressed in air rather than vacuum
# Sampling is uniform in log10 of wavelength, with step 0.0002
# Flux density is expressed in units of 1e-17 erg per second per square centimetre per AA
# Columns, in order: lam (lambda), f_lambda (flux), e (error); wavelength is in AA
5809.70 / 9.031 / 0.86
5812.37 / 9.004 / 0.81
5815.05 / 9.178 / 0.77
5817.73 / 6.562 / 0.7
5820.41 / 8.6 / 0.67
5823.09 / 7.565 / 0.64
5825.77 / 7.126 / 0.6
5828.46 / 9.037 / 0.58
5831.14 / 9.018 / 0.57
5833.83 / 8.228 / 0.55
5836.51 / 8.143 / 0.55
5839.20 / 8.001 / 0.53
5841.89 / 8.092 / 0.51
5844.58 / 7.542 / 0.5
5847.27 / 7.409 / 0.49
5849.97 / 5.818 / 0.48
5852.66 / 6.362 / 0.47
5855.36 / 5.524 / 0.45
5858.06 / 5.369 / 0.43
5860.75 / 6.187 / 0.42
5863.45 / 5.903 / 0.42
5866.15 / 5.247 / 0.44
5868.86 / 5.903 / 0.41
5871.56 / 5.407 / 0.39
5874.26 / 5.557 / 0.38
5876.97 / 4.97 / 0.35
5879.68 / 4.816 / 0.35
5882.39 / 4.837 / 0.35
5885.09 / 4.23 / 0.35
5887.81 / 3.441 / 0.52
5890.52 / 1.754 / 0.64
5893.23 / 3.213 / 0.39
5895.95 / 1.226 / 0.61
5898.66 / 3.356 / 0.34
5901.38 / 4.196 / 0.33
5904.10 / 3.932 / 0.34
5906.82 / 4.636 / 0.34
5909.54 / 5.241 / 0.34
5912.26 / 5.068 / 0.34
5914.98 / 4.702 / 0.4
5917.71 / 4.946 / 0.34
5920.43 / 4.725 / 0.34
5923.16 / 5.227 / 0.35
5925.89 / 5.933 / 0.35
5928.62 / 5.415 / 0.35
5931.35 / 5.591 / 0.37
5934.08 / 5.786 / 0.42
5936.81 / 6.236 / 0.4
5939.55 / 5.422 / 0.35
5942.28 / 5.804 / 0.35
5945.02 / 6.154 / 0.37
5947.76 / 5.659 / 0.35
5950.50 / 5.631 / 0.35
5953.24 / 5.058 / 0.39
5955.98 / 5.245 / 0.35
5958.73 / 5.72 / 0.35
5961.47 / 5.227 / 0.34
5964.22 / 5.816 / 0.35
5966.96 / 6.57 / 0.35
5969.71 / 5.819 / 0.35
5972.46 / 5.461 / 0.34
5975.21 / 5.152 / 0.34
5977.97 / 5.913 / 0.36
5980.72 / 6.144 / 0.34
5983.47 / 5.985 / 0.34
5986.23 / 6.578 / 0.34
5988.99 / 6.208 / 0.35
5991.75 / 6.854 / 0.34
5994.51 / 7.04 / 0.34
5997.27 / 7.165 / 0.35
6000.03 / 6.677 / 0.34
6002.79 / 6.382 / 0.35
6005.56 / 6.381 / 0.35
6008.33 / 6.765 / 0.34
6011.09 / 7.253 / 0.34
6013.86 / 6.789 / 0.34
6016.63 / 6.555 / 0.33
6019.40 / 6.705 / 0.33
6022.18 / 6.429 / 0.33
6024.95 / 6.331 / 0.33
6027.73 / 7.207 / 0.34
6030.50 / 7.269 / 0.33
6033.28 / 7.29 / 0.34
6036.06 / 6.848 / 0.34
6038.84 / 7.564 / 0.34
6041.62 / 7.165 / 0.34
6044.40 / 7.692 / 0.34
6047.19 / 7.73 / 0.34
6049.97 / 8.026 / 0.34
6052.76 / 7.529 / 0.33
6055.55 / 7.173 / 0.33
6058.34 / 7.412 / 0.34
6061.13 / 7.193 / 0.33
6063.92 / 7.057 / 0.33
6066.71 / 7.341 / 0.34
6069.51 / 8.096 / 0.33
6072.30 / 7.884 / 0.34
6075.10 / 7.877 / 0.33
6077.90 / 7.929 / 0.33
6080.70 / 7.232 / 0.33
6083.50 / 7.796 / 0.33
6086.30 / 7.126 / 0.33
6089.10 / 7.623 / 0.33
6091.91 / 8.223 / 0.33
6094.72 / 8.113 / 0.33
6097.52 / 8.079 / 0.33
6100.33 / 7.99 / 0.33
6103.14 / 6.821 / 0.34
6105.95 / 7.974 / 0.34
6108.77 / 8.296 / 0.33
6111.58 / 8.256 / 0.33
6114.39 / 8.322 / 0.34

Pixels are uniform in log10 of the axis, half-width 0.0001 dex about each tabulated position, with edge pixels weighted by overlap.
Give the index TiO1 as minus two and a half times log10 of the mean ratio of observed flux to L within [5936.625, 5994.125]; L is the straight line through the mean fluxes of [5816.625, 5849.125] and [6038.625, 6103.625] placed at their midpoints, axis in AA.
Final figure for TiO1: 0.31 mag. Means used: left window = 7.92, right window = 7.62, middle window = 5.85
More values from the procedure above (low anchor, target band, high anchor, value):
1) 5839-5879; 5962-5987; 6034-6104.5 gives 0.175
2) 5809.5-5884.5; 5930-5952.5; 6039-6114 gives 0.243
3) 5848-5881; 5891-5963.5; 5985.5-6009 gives 0.235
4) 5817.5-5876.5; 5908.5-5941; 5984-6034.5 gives 0.264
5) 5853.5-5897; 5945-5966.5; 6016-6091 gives 0.056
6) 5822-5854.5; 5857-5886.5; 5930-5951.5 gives 0.310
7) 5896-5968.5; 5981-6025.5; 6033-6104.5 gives -0.032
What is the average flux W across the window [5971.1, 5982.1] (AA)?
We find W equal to 5.67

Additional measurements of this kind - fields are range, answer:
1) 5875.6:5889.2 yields 4.45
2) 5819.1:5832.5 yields 8.27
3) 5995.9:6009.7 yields 6.67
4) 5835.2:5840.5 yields 8.07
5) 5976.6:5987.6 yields 6.16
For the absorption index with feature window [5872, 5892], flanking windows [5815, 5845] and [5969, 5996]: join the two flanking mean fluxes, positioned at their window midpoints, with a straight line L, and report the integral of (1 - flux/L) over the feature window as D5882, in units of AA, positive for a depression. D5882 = 8.5 AA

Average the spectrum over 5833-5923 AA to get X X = 5.25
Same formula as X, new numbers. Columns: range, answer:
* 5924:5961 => 5.65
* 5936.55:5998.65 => 5.95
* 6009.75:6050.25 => 7.1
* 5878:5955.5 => 4.73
